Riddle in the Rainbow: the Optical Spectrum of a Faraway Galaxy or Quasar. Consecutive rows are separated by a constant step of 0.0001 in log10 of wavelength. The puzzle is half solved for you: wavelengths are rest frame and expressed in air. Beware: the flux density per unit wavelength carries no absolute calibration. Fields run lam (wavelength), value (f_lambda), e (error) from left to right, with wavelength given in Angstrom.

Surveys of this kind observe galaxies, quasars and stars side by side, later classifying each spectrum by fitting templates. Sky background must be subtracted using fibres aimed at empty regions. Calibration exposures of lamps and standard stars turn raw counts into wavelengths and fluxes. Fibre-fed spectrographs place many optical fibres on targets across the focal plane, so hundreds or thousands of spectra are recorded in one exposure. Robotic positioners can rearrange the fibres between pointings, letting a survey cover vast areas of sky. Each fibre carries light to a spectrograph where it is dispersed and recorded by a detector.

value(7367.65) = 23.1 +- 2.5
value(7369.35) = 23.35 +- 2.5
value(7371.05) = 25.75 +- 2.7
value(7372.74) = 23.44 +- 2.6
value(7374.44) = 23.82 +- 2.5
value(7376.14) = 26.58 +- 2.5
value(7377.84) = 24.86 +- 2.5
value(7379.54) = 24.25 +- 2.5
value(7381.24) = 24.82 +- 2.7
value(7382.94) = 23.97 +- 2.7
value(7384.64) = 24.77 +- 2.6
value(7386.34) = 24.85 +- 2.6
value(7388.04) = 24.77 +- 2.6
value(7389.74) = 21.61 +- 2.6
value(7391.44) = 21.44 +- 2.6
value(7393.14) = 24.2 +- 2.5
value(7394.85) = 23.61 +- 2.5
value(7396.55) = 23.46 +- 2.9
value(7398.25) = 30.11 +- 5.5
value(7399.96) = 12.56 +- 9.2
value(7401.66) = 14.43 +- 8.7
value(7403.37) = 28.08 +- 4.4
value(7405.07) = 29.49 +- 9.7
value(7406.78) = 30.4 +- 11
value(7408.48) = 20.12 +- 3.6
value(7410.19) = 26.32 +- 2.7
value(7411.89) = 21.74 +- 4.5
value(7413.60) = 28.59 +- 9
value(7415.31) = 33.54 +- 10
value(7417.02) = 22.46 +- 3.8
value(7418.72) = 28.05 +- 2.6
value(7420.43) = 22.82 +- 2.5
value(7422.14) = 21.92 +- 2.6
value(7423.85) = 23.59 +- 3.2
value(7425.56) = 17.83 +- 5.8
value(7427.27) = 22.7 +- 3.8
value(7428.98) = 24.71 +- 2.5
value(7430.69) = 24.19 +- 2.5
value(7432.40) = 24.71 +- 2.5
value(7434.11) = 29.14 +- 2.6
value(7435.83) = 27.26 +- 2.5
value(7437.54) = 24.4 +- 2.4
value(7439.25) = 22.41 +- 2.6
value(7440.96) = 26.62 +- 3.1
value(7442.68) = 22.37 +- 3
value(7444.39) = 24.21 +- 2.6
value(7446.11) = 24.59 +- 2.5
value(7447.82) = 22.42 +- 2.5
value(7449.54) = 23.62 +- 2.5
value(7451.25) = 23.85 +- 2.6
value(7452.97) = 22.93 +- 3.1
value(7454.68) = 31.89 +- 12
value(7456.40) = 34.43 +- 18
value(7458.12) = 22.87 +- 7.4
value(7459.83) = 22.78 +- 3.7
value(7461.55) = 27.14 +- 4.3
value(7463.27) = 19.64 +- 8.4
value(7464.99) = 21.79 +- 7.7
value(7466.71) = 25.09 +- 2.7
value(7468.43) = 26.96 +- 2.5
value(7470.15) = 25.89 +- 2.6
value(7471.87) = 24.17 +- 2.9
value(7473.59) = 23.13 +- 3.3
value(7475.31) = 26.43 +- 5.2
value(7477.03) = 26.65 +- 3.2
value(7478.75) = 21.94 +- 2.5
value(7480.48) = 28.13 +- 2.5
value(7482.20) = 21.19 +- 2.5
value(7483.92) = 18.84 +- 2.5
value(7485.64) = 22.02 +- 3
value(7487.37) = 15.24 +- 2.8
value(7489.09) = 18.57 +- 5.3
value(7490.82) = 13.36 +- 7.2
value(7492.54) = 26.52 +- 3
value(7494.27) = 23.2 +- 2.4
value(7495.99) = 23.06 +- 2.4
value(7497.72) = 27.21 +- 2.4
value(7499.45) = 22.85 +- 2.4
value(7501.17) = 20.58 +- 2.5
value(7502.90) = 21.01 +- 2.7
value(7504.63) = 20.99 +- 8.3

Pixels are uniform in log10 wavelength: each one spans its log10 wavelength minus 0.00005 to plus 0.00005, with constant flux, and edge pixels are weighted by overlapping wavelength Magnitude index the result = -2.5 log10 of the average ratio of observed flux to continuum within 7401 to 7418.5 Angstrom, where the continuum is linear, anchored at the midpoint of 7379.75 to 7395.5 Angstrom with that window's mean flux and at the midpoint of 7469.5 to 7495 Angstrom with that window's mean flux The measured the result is -0.10 mag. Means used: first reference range 23.8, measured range 25.7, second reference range 22.3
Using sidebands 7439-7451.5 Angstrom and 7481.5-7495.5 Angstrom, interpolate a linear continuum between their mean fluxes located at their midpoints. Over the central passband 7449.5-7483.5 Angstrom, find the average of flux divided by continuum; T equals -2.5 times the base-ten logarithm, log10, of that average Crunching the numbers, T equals -0.14 mag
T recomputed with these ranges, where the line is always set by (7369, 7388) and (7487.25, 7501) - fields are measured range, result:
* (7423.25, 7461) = -0.08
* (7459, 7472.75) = -0.09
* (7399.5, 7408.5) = 0.03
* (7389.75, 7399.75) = 0.03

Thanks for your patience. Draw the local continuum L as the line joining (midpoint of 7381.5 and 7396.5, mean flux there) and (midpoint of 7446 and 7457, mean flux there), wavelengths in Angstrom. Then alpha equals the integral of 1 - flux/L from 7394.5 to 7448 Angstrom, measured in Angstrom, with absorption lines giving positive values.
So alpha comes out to 1.3 Angstrom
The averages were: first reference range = 23.7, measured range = 24.4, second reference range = 26.2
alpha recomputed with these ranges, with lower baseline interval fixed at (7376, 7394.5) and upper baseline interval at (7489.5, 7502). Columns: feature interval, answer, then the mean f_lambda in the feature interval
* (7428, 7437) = -1.00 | 25.9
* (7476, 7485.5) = -0.33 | 23.3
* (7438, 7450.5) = -0.36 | 23.8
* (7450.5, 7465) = -1.63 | 25.5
